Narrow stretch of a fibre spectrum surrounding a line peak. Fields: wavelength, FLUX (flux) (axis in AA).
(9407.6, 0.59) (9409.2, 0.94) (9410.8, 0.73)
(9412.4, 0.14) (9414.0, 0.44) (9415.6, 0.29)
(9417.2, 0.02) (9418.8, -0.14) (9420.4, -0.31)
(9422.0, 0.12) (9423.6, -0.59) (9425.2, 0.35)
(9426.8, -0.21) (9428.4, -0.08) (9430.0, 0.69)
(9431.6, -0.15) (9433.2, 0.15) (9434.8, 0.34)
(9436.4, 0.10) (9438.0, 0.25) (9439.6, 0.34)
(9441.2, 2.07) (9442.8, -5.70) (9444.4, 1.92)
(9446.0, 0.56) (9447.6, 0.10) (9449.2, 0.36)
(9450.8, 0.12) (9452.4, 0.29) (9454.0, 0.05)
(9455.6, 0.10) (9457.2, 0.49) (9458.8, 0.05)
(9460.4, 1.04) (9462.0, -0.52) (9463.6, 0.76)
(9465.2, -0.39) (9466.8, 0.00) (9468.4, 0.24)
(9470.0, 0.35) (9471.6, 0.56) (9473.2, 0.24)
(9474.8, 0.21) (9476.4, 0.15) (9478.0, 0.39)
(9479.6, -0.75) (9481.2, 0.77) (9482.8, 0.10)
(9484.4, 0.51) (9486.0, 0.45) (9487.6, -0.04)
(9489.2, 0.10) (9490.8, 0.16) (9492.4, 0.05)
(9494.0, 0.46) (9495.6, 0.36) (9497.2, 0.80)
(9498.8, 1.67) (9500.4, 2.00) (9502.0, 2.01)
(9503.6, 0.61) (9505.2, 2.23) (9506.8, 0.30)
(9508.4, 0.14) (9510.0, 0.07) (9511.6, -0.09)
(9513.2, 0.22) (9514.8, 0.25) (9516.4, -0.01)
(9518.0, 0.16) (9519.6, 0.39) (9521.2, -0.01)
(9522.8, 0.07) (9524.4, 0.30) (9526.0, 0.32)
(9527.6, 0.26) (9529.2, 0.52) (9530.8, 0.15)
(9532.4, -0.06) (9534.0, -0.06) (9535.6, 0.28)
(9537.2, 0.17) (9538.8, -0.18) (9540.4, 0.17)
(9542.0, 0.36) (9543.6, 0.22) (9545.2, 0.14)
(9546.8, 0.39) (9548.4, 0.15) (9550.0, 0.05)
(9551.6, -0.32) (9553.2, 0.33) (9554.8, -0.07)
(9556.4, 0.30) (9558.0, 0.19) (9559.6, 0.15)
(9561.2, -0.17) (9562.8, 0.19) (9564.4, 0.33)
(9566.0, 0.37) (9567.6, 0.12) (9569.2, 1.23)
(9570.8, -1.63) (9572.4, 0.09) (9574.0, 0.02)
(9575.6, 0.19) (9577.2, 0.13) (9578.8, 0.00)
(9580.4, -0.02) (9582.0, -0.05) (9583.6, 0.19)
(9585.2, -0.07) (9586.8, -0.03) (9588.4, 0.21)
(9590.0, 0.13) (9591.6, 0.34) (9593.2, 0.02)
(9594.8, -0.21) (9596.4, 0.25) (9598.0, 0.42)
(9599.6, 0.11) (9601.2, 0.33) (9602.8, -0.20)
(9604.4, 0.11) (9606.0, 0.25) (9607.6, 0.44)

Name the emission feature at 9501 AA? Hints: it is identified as [O III]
